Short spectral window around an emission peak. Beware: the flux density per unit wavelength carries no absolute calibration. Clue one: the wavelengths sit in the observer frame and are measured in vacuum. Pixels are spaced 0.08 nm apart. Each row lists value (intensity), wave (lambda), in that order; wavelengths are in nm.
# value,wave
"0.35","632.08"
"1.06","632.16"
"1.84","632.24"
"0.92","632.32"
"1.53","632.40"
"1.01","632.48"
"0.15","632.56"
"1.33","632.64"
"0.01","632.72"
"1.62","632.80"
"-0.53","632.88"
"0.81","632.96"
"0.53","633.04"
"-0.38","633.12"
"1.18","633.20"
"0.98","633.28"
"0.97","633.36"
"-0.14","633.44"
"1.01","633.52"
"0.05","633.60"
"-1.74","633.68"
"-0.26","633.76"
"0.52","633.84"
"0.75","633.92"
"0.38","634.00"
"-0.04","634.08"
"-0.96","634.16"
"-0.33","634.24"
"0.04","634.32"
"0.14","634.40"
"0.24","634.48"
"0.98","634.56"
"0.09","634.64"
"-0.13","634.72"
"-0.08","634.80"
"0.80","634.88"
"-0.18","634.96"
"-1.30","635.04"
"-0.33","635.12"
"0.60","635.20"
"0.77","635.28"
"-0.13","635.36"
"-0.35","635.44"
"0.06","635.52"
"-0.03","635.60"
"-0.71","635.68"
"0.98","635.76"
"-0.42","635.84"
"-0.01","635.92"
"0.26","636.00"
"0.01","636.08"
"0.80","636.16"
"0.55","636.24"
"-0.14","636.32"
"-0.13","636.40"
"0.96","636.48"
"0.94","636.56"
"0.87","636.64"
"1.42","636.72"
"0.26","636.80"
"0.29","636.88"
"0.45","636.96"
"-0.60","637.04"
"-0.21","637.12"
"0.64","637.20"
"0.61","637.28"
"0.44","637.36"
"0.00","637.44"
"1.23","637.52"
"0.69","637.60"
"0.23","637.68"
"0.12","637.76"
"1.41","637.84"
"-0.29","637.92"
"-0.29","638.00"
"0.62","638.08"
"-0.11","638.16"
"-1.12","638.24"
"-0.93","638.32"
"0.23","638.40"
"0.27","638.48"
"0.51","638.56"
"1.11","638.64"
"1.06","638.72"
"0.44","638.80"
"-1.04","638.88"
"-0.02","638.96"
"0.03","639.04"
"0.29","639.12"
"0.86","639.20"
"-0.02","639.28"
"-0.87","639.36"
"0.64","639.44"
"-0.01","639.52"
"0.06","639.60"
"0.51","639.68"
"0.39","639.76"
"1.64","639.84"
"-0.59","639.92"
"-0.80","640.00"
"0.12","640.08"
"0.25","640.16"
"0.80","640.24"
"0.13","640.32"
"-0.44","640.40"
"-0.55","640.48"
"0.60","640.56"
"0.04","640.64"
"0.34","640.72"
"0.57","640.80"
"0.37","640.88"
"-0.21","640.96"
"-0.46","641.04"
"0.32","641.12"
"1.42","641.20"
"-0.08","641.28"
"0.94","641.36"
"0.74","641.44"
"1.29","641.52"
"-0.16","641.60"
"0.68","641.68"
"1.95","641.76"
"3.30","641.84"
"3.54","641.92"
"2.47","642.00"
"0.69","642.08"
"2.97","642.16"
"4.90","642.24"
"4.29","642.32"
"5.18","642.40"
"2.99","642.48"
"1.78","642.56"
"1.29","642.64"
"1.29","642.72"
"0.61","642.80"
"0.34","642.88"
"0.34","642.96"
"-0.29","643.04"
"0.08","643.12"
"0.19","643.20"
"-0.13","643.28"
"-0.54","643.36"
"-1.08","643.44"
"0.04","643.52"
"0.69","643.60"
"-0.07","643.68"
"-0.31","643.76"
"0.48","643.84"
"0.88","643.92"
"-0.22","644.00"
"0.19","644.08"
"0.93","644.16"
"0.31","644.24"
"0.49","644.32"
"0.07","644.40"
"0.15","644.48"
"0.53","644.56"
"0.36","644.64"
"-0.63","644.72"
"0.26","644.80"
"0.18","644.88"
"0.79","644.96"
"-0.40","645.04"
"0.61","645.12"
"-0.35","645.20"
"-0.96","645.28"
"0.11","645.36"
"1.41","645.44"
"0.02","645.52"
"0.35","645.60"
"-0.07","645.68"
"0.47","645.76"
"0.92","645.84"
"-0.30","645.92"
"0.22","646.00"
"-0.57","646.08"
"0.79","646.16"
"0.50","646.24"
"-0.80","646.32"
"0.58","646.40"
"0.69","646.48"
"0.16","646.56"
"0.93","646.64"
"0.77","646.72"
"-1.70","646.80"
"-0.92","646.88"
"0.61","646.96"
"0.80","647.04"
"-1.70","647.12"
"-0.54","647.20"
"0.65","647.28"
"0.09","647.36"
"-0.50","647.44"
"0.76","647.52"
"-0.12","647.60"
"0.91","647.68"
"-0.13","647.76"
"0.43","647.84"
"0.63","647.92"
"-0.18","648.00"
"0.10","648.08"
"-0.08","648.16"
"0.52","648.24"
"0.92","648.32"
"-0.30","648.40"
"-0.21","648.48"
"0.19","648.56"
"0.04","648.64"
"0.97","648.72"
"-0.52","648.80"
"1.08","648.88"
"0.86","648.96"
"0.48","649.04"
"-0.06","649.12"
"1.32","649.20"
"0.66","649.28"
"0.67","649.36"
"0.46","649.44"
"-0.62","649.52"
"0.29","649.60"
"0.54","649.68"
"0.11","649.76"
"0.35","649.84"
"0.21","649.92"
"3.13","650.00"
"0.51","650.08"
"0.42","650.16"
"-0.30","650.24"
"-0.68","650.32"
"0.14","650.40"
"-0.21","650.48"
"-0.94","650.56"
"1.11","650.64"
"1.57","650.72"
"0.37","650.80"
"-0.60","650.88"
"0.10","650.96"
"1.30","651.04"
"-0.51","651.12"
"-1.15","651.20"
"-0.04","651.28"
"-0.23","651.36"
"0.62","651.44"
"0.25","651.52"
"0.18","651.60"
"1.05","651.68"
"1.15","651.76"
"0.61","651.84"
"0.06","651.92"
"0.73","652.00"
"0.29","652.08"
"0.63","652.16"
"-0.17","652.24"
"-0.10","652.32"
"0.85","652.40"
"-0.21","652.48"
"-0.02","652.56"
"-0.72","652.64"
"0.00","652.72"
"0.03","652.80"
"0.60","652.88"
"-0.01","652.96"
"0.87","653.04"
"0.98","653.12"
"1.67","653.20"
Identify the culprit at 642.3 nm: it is [O II] 3727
